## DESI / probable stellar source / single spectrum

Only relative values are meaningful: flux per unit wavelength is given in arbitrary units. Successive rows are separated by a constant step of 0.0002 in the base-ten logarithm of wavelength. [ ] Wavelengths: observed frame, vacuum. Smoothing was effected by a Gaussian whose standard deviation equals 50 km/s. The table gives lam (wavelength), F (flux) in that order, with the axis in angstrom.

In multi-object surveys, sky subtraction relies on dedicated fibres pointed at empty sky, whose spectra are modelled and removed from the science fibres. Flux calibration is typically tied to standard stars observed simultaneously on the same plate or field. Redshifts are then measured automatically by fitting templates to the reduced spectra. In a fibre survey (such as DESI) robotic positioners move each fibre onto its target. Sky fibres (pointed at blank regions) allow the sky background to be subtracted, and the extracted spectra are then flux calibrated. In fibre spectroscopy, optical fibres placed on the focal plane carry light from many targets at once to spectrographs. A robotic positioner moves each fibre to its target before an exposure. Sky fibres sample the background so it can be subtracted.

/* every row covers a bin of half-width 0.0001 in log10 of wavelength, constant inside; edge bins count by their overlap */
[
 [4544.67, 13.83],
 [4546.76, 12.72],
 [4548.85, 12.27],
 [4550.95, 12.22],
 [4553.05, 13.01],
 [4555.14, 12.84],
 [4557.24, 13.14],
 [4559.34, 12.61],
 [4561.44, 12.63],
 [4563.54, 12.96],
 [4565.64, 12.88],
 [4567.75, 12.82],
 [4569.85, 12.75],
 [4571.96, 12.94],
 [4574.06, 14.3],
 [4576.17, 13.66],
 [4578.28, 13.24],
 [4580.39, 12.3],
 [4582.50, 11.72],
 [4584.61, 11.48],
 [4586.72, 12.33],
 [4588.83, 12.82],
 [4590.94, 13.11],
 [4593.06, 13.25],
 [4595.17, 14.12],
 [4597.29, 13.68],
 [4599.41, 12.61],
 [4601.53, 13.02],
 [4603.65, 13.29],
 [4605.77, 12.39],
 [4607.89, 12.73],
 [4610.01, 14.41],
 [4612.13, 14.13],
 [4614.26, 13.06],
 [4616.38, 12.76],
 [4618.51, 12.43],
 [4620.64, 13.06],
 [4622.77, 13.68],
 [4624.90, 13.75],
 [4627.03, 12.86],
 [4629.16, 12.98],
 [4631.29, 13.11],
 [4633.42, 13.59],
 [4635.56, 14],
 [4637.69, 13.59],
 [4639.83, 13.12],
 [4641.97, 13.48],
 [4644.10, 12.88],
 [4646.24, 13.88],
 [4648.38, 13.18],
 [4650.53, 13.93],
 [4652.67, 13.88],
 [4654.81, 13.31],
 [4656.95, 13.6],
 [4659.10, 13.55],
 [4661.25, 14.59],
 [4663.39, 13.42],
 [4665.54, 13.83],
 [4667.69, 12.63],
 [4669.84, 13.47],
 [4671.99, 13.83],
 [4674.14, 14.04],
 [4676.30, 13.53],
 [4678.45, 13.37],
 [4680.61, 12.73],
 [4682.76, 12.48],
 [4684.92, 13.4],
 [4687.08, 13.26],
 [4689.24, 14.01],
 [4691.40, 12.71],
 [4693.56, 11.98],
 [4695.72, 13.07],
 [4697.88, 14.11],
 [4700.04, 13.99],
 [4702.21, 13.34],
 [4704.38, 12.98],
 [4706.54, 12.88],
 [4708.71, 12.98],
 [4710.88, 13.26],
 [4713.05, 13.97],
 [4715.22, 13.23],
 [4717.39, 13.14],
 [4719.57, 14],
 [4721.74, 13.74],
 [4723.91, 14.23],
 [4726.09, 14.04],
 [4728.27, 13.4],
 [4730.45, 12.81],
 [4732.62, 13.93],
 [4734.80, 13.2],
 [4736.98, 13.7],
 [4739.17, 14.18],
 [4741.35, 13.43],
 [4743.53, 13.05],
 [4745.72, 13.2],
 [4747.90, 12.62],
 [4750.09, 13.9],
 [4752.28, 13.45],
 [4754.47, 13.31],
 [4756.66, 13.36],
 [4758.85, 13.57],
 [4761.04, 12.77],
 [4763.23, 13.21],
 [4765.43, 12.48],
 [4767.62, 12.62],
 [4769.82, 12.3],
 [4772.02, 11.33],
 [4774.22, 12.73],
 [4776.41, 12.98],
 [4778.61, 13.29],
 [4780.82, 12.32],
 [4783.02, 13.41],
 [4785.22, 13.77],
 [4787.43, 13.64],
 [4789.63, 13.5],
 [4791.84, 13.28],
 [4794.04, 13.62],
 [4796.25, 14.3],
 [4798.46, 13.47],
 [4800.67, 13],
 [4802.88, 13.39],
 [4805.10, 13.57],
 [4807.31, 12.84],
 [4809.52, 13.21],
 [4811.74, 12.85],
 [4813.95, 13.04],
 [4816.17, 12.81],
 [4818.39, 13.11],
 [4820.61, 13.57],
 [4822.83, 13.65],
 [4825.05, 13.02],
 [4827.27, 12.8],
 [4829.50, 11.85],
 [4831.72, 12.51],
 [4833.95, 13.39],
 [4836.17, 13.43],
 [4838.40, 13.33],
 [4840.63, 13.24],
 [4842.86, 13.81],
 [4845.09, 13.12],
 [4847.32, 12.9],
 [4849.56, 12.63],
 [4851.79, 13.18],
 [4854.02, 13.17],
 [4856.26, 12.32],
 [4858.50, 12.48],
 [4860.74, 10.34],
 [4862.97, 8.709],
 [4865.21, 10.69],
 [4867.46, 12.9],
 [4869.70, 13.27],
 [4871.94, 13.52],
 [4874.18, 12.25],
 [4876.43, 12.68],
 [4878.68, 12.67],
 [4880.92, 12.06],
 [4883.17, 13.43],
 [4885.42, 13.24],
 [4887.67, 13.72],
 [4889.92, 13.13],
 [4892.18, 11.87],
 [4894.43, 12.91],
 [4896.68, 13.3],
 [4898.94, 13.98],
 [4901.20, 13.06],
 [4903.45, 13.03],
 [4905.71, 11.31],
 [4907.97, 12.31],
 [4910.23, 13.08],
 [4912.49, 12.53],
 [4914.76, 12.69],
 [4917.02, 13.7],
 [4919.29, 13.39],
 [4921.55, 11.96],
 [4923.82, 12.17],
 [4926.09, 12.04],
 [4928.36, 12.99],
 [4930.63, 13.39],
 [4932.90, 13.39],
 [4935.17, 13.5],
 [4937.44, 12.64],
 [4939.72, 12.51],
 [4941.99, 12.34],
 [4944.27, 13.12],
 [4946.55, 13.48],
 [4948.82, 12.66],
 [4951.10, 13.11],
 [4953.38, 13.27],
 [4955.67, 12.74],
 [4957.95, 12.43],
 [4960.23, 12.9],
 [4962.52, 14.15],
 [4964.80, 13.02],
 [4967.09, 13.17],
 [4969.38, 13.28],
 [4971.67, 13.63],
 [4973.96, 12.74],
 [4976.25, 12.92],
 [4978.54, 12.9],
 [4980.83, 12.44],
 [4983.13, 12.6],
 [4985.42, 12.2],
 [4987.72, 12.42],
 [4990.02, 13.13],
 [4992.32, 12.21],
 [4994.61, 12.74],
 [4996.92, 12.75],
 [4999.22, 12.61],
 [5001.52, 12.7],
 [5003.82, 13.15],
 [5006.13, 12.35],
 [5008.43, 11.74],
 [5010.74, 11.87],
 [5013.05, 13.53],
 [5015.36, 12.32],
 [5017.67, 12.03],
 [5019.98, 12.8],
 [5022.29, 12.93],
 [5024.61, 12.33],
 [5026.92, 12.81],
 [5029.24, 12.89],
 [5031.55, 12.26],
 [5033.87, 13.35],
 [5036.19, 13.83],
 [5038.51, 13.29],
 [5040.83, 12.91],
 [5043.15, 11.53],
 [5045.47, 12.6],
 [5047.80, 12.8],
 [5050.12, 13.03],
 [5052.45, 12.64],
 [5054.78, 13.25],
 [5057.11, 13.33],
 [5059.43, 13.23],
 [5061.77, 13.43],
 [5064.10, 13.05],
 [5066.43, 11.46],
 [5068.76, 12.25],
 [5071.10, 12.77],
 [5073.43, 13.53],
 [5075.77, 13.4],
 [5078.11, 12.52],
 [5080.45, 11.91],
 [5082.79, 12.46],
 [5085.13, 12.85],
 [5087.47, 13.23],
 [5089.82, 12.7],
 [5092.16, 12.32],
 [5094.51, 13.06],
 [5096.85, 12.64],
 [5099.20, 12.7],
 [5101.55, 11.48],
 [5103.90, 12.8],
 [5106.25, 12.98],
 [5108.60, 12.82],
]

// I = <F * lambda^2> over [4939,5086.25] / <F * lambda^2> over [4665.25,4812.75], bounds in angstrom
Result 1.08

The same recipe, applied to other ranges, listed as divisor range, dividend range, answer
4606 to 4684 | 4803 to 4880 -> 1.03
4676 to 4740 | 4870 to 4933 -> 1.04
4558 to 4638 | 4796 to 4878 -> 1.08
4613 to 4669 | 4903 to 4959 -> 1.08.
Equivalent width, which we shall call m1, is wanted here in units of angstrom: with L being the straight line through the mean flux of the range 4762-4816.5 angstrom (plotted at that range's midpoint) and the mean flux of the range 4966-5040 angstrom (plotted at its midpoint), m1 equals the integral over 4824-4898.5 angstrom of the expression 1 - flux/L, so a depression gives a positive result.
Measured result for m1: 1.7 angstrom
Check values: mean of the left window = 13.1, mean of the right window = 12.7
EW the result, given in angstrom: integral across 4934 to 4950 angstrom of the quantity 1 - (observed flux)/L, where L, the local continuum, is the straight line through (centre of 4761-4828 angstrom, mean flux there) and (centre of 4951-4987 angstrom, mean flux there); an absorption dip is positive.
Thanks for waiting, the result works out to 0.1 angstrom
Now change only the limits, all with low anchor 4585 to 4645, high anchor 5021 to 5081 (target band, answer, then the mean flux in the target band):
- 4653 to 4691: -0.9 angstrom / 13.5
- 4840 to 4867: 1.6 angstrom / 12.2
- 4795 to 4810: -0.4 angstrom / 13.4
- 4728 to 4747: -0.5 angstrom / 13.4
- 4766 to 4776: 0.6 angstrom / 12.3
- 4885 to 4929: 0.5 angstrom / 12.8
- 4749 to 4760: -0.4 angstrom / 13.5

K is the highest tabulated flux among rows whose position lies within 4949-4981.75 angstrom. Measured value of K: 14.15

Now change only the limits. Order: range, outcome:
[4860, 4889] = 13.72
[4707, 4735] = 14.23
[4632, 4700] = 14.59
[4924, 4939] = 13.5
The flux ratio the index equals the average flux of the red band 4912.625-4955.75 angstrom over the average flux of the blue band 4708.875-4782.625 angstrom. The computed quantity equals 1.0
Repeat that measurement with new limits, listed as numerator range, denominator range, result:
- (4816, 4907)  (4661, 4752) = 0.95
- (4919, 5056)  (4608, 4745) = 0.95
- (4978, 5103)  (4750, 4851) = 0.97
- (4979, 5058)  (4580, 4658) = 0.96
